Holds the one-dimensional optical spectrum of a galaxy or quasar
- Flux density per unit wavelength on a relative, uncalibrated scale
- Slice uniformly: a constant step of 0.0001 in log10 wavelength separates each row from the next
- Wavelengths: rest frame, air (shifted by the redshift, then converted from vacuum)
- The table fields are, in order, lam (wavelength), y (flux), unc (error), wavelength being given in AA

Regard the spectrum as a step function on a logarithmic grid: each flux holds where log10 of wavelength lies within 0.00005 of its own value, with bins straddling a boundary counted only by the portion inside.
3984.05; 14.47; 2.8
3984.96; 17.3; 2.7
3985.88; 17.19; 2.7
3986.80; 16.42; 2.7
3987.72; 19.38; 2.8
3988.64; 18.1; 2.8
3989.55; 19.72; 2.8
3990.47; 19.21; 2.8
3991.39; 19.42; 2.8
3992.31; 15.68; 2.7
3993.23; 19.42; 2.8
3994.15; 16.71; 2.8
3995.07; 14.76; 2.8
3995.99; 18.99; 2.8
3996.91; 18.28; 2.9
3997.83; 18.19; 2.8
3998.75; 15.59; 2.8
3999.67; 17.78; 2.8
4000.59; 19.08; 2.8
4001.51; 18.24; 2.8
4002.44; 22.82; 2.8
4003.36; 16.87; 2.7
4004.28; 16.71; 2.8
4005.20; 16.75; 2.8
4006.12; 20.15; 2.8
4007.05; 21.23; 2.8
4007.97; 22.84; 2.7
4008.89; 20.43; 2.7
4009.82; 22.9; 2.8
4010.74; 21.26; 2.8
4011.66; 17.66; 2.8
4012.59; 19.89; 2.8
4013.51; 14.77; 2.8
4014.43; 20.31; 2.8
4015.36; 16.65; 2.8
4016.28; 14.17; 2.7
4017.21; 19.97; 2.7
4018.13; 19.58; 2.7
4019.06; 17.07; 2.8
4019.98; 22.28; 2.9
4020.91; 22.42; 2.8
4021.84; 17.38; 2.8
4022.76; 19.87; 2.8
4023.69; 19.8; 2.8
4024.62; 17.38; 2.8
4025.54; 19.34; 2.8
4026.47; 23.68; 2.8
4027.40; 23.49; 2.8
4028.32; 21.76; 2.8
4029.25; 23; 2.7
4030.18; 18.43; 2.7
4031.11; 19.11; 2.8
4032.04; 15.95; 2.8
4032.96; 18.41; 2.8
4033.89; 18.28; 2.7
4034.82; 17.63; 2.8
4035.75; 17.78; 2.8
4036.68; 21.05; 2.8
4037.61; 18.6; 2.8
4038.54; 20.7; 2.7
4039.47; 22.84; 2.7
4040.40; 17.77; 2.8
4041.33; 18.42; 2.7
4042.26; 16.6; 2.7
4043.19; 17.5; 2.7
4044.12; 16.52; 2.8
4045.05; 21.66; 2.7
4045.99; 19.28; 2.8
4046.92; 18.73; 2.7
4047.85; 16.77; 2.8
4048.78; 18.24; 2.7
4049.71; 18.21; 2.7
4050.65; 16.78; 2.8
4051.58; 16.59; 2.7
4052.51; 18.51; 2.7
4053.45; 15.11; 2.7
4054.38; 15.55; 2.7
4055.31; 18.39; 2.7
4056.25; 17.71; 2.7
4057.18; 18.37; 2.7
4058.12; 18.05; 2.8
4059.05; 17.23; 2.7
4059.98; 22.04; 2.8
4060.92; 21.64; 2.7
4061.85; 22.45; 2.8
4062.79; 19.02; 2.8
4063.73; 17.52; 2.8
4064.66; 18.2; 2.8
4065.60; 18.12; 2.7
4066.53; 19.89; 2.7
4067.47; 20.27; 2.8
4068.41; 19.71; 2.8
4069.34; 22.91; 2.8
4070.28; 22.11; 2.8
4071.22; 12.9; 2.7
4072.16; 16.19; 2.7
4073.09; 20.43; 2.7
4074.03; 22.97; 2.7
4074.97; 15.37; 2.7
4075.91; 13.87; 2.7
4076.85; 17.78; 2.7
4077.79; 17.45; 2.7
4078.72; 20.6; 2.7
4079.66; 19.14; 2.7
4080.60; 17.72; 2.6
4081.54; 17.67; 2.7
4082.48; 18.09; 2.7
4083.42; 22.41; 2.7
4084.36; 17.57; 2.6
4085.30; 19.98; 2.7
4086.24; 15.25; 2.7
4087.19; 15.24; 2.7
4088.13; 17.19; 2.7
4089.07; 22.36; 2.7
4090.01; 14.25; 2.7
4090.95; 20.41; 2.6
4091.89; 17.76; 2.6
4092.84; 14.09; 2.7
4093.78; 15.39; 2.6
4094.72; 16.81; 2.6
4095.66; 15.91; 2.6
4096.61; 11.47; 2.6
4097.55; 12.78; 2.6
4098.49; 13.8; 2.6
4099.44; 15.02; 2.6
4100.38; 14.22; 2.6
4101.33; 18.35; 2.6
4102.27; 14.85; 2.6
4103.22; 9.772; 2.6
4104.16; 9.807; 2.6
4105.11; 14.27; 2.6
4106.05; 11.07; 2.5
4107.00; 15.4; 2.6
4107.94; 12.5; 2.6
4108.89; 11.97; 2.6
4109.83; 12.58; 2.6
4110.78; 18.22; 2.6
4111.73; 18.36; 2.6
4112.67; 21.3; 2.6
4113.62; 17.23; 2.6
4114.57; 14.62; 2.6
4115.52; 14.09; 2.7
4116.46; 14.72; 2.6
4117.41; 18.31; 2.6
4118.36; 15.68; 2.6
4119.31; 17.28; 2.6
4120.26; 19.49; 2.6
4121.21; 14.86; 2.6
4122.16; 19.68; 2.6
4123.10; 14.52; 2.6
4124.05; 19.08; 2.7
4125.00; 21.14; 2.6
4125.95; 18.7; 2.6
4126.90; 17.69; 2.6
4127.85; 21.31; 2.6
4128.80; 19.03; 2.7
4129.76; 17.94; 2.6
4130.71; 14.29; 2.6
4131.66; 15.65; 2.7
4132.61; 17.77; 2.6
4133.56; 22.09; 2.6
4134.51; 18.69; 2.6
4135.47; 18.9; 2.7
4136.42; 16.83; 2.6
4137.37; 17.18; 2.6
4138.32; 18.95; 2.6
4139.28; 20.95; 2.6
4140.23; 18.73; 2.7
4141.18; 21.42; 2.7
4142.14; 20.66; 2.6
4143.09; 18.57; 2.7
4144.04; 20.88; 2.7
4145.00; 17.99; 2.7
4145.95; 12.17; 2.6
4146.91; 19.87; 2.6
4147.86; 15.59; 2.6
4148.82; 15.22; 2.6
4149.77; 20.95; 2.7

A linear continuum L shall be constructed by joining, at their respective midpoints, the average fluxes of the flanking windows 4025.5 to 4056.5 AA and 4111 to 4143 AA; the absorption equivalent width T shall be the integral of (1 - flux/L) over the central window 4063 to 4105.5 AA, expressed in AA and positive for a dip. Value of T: 3.2 AA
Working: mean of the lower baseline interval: 18.8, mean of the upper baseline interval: 18.1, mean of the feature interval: 17.1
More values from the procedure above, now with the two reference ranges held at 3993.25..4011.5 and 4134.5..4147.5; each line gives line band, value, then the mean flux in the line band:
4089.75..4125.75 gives 6.0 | 15.6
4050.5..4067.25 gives 0.3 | 18.5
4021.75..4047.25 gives -0.7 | 19.4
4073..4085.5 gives 0.1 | 18.6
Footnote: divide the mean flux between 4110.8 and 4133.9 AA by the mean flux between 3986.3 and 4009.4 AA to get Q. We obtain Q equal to 1.0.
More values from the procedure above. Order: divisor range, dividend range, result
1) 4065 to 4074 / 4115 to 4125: 0.88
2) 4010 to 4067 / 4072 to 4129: 0.88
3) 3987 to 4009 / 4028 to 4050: 1.02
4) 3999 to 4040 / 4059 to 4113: 0.88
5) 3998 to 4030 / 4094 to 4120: 0.76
